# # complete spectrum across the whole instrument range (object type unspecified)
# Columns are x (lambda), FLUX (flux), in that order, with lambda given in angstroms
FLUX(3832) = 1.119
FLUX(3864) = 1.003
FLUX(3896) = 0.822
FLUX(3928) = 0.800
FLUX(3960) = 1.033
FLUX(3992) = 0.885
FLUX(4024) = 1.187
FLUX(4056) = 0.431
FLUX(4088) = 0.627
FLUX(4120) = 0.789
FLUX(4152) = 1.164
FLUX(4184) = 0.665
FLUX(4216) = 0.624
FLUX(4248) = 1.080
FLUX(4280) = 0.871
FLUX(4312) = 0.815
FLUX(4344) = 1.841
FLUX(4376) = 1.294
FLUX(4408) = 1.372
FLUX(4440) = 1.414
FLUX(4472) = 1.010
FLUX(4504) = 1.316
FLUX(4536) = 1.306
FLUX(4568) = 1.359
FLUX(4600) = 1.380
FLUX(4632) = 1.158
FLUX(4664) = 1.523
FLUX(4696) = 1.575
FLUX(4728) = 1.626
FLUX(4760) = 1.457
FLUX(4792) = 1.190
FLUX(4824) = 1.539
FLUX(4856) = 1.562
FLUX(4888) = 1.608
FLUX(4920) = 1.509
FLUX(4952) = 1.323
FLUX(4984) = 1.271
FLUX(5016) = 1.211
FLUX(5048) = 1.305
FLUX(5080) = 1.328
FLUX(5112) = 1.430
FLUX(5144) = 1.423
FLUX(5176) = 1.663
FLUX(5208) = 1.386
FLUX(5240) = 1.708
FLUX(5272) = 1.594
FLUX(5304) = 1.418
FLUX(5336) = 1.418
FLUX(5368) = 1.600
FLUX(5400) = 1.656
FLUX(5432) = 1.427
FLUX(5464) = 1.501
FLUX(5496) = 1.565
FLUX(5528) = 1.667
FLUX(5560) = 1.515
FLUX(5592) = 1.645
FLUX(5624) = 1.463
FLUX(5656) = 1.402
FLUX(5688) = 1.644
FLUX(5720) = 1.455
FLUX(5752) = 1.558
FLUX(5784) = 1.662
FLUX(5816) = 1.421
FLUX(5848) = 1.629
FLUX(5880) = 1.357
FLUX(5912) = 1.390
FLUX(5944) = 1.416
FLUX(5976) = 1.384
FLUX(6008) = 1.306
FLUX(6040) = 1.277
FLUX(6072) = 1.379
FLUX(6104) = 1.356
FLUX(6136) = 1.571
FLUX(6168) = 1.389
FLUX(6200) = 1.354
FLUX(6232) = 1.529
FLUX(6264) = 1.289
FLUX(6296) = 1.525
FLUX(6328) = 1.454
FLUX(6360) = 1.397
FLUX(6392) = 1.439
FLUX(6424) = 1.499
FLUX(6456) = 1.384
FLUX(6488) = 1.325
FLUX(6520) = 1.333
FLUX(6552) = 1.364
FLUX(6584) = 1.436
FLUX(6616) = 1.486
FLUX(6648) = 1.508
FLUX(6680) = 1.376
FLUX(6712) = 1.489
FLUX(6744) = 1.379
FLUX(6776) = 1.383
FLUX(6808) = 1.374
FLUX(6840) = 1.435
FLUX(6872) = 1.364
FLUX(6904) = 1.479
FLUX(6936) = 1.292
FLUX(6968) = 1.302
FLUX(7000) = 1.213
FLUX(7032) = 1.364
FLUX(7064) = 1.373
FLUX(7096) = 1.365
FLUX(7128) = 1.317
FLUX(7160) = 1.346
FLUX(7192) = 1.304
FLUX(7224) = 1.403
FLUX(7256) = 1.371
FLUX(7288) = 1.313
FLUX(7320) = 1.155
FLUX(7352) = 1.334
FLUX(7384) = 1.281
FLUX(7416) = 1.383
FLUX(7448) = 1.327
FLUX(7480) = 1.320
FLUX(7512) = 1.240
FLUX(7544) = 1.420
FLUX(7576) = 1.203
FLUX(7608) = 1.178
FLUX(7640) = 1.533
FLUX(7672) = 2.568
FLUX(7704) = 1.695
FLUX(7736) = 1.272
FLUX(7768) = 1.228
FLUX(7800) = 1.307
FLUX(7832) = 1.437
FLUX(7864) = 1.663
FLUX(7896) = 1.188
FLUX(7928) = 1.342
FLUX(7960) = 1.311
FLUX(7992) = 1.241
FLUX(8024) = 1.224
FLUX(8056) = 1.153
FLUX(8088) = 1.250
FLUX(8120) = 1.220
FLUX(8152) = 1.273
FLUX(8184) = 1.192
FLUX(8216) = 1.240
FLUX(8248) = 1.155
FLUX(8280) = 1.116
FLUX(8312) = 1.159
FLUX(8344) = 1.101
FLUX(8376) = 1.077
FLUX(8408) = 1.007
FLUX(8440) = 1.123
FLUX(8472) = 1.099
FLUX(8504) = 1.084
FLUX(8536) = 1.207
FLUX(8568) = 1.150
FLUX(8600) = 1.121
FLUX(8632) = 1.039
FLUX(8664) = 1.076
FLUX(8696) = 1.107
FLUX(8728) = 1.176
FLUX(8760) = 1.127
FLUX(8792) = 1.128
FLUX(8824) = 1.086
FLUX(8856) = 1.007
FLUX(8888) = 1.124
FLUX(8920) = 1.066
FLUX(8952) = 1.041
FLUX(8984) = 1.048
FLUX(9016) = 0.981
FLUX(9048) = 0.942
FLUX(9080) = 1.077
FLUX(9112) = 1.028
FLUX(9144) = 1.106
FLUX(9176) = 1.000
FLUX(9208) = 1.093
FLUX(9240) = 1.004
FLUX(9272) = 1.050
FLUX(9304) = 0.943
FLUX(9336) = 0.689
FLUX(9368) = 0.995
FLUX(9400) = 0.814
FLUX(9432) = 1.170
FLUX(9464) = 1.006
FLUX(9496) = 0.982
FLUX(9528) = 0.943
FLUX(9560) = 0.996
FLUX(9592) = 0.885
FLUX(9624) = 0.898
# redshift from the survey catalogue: 0.168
